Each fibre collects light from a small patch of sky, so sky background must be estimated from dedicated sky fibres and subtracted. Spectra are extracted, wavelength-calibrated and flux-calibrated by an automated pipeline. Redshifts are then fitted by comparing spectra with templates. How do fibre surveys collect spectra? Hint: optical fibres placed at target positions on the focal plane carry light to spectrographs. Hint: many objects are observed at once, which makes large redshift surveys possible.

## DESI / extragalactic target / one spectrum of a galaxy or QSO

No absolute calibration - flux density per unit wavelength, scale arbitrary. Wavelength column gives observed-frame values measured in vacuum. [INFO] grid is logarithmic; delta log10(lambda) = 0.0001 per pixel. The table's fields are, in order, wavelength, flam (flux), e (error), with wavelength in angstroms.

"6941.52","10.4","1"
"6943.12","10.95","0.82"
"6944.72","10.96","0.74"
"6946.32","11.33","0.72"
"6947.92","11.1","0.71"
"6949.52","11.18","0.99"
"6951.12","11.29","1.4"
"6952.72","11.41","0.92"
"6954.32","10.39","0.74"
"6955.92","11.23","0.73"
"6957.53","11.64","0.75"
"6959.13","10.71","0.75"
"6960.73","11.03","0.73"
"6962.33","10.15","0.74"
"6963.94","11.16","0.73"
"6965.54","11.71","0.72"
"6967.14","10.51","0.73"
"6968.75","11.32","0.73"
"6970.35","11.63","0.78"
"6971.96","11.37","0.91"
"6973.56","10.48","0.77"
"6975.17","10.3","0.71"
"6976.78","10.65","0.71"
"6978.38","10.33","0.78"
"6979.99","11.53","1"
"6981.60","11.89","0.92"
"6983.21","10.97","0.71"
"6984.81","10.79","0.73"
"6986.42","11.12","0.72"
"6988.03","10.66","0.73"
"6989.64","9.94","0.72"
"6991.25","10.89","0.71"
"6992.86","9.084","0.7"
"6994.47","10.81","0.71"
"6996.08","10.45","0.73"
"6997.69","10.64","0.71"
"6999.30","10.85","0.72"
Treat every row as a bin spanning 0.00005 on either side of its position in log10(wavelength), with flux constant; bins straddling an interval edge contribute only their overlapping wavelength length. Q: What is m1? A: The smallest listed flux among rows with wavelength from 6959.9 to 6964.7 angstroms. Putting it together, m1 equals 10.15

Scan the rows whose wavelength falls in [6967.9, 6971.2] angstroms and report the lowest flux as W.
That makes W 11.32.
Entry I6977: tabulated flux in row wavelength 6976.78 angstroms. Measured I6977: 10.65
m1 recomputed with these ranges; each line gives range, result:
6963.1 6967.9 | 10.51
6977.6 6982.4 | 10.33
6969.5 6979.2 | 10.3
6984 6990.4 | 9.94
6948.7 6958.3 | 10.39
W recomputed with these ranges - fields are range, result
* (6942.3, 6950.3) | 10.95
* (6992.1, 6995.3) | 9.084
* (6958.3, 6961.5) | 10.71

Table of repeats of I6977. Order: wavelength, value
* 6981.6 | 11.89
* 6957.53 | 11.64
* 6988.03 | 10.66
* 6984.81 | 10.79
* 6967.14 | 10.51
